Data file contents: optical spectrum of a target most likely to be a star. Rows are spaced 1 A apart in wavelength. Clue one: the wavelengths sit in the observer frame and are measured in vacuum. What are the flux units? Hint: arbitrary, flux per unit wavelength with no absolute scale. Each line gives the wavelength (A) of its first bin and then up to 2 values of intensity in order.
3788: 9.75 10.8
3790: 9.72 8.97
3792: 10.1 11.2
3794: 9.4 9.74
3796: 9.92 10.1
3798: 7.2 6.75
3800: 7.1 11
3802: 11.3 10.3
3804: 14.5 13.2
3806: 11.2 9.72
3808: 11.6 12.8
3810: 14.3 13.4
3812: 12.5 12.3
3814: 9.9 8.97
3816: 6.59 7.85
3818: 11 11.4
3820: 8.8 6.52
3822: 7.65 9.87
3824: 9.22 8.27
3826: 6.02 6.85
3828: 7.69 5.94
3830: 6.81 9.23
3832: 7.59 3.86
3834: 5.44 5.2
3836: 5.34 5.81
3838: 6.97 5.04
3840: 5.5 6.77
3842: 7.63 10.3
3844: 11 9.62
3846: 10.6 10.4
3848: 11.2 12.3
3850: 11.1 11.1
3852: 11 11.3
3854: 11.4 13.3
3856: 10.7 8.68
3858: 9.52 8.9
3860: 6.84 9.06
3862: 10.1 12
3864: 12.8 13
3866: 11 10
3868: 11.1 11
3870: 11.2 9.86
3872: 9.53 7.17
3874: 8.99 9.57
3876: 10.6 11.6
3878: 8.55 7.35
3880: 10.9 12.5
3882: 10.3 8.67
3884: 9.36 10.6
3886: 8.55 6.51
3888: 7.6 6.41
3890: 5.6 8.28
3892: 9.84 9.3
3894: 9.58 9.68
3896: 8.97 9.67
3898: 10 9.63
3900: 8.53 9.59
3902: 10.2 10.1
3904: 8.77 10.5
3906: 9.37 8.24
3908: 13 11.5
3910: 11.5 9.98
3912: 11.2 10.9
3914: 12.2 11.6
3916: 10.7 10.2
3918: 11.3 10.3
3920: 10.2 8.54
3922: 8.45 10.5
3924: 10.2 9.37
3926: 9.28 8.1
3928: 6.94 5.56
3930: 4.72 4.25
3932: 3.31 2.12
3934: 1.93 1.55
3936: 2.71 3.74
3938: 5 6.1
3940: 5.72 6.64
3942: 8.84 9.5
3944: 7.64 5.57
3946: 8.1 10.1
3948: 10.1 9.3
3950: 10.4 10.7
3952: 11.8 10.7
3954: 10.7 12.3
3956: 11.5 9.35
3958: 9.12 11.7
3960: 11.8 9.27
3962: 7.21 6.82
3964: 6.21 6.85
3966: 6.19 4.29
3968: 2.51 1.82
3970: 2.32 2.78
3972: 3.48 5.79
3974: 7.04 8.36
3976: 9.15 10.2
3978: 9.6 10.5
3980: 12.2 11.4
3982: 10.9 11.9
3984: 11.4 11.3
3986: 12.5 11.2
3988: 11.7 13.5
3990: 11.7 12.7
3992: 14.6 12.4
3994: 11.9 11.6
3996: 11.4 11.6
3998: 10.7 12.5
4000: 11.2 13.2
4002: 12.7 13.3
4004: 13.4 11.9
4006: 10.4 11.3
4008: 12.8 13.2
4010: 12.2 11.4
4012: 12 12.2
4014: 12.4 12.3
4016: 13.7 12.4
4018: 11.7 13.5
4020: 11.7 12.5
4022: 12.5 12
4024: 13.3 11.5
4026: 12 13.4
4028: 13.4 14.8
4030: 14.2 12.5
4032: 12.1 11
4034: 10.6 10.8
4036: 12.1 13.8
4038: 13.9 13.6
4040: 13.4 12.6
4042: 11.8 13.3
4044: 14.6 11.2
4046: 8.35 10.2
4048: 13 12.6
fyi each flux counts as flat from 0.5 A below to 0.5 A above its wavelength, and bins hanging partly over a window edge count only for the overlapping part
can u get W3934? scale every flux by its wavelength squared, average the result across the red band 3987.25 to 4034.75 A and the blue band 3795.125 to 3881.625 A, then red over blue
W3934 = 1.41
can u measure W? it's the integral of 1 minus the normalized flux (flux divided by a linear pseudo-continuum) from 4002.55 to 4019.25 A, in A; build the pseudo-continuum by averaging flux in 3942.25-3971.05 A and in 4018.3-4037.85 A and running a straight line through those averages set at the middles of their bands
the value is -1.23 A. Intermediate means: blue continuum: 8.25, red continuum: 12.5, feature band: 12.3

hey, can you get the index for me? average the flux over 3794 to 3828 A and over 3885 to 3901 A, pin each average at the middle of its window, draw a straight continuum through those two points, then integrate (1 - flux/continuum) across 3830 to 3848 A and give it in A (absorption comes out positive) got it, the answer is 3.7 A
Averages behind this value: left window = 9.89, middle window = 7.52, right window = 8.64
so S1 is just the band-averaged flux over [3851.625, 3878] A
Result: 10.4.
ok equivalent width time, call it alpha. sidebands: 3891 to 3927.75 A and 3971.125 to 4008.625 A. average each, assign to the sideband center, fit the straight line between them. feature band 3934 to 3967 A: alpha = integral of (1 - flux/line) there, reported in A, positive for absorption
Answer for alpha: 7.8 A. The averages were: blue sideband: 9.98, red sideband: 11.1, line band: 8.07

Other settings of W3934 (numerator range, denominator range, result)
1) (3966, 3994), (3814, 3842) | 1.35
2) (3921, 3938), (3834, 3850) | 0.74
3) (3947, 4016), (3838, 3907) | 1.12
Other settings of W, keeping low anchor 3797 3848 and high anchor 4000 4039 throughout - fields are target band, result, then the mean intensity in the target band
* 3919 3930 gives 2.2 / 8.6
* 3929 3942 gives 8.0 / 4.23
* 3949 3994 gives 8.8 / 9.34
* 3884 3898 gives 2.2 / 8.59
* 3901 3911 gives 0.1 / 10.3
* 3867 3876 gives 0.0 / 9.86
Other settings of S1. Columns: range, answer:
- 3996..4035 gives 12.3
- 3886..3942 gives 8.29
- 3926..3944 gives 5.29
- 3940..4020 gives 10.1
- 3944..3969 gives 8.69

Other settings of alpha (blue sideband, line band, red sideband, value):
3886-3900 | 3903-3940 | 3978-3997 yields 4.95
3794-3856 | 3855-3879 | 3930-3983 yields -3.76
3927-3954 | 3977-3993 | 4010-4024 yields -2.78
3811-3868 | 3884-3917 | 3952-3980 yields -4.51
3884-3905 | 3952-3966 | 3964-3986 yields -2.67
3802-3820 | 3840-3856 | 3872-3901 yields -0.46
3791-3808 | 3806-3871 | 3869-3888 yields 2.93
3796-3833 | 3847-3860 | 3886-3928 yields -1.56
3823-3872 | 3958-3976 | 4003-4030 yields 8.10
